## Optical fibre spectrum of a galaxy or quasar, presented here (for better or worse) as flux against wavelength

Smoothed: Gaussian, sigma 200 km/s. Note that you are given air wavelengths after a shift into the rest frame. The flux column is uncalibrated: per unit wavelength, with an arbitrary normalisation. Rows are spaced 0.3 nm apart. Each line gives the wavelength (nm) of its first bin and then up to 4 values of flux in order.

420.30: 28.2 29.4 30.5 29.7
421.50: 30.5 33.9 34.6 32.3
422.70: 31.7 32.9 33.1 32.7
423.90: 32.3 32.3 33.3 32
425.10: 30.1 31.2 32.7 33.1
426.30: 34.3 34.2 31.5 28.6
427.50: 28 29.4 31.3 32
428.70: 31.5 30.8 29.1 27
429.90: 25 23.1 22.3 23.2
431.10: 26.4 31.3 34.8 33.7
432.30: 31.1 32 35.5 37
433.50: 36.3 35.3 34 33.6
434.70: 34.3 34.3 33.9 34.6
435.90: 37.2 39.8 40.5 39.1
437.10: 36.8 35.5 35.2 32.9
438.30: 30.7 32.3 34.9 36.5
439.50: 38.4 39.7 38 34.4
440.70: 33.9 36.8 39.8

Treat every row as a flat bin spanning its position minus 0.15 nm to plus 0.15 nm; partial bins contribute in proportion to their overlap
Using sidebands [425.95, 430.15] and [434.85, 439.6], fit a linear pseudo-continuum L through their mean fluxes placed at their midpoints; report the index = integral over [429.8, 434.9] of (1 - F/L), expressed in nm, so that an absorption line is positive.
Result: 0.26 nm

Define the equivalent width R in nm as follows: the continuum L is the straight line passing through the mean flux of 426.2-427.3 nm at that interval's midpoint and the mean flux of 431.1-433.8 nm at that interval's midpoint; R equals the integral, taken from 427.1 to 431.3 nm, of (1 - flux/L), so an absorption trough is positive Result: 0.65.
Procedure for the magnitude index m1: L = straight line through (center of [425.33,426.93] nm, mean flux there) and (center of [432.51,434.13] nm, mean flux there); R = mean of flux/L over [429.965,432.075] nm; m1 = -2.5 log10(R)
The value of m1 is 0.25 mag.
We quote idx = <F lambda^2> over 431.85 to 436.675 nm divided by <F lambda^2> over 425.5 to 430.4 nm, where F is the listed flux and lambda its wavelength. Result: 1.2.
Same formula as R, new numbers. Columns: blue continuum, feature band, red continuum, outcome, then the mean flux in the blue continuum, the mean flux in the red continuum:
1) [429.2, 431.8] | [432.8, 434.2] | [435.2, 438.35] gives -0.20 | 26.7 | 36.2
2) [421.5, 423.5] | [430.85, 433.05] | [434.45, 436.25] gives 0.19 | 32.9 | 35.3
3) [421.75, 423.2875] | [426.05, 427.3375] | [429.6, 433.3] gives -0.04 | 33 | 29.4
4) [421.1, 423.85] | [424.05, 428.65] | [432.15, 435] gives 0.21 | 32.4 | 34.3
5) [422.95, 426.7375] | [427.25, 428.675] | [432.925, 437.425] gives 0.15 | 32.6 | 36.1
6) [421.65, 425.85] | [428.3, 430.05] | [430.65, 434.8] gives 0.19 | 32.5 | 32.7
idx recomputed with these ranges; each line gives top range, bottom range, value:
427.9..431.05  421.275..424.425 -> 0.87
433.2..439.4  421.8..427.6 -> 1.16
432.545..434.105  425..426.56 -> 1.13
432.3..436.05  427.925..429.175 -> 1.14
